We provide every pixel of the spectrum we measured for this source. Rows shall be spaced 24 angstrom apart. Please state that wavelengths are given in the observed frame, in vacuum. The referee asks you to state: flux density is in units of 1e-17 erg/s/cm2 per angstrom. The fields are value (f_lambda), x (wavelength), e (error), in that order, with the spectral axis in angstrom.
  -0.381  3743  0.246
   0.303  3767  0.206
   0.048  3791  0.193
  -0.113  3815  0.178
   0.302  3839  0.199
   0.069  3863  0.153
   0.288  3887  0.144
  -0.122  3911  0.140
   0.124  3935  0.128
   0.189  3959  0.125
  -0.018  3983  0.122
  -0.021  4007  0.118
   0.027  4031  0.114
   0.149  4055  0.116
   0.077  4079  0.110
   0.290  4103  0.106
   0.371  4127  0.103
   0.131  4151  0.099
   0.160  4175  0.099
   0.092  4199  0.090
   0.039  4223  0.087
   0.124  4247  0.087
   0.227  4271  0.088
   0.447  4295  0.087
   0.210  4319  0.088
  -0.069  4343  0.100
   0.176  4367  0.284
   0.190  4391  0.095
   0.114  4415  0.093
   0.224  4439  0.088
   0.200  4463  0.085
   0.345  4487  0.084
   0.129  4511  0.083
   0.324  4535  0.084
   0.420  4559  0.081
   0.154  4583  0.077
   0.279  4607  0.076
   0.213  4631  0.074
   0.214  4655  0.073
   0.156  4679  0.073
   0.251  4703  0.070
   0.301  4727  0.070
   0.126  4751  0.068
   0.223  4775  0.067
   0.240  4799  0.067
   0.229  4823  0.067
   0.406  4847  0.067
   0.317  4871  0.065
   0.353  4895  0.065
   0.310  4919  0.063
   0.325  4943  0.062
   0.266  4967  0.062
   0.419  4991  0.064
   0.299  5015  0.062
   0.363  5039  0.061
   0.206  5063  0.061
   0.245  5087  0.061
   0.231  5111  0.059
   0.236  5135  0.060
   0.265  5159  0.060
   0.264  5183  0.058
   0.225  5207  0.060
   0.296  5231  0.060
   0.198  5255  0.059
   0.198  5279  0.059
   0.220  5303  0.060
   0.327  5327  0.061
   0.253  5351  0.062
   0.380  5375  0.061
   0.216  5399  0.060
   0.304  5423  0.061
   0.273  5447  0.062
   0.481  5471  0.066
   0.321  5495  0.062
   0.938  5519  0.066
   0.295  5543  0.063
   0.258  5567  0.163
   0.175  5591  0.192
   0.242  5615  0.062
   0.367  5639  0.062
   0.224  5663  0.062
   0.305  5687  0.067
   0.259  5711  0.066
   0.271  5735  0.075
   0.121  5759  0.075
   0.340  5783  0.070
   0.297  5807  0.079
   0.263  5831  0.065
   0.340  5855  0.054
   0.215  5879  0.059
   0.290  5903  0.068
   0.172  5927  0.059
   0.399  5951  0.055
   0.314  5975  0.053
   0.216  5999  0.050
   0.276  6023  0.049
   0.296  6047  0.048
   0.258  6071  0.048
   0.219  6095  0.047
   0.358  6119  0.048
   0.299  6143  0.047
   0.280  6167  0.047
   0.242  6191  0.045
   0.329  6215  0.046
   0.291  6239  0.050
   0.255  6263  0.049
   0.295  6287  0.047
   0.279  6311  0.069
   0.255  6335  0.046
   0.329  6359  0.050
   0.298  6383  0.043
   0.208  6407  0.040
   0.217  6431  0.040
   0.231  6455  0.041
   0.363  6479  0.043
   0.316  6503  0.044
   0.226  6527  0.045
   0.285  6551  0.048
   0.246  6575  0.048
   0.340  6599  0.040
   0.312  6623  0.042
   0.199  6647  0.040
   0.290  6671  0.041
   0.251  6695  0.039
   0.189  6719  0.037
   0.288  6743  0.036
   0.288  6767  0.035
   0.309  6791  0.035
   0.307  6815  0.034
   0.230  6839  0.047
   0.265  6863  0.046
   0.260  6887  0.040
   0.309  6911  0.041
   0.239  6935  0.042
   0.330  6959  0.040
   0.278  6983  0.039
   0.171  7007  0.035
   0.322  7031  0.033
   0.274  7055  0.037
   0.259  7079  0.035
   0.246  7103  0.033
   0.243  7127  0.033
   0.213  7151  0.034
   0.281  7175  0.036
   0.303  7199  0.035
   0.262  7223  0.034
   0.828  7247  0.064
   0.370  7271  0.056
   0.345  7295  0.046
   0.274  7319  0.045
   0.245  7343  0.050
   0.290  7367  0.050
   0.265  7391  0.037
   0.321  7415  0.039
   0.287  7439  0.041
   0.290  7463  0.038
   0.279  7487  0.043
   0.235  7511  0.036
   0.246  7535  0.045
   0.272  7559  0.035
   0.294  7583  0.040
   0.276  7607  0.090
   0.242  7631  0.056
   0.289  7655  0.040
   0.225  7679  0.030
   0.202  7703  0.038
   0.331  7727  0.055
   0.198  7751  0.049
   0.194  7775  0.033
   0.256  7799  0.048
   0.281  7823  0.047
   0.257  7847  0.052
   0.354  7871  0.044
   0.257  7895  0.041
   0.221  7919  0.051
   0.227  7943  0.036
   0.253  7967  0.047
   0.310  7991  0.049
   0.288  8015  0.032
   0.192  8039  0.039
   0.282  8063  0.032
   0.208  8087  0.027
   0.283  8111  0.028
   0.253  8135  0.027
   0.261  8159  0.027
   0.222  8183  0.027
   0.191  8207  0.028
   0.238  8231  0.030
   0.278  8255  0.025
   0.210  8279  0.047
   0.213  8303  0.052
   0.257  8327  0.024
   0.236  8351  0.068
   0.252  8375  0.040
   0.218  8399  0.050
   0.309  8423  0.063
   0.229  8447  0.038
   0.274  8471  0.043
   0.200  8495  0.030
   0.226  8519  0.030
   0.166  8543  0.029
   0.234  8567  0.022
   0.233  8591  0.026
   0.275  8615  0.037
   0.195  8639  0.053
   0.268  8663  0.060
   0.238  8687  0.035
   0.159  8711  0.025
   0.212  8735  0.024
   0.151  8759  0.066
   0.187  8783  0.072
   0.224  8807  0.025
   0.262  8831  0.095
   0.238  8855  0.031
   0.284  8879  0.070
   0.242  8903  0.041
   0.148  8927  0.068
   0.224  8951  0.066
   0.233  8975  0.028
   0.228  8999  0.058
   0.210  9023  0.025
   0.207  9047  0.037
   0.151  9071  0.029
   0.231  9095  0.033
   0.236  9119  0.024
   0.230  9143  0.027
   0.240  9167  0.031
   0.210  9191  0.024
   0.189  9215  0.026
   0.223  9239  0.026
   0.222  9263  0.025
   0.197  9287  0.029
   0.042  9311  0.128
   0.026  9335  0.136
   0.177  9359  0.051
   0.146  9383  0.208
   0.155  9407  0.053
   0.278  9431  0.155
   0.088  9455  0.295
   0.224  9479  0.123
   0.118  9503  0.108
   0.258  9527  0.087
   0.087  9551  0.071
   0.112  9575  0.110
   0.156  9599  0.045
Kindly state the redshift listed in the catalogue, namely 0.10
